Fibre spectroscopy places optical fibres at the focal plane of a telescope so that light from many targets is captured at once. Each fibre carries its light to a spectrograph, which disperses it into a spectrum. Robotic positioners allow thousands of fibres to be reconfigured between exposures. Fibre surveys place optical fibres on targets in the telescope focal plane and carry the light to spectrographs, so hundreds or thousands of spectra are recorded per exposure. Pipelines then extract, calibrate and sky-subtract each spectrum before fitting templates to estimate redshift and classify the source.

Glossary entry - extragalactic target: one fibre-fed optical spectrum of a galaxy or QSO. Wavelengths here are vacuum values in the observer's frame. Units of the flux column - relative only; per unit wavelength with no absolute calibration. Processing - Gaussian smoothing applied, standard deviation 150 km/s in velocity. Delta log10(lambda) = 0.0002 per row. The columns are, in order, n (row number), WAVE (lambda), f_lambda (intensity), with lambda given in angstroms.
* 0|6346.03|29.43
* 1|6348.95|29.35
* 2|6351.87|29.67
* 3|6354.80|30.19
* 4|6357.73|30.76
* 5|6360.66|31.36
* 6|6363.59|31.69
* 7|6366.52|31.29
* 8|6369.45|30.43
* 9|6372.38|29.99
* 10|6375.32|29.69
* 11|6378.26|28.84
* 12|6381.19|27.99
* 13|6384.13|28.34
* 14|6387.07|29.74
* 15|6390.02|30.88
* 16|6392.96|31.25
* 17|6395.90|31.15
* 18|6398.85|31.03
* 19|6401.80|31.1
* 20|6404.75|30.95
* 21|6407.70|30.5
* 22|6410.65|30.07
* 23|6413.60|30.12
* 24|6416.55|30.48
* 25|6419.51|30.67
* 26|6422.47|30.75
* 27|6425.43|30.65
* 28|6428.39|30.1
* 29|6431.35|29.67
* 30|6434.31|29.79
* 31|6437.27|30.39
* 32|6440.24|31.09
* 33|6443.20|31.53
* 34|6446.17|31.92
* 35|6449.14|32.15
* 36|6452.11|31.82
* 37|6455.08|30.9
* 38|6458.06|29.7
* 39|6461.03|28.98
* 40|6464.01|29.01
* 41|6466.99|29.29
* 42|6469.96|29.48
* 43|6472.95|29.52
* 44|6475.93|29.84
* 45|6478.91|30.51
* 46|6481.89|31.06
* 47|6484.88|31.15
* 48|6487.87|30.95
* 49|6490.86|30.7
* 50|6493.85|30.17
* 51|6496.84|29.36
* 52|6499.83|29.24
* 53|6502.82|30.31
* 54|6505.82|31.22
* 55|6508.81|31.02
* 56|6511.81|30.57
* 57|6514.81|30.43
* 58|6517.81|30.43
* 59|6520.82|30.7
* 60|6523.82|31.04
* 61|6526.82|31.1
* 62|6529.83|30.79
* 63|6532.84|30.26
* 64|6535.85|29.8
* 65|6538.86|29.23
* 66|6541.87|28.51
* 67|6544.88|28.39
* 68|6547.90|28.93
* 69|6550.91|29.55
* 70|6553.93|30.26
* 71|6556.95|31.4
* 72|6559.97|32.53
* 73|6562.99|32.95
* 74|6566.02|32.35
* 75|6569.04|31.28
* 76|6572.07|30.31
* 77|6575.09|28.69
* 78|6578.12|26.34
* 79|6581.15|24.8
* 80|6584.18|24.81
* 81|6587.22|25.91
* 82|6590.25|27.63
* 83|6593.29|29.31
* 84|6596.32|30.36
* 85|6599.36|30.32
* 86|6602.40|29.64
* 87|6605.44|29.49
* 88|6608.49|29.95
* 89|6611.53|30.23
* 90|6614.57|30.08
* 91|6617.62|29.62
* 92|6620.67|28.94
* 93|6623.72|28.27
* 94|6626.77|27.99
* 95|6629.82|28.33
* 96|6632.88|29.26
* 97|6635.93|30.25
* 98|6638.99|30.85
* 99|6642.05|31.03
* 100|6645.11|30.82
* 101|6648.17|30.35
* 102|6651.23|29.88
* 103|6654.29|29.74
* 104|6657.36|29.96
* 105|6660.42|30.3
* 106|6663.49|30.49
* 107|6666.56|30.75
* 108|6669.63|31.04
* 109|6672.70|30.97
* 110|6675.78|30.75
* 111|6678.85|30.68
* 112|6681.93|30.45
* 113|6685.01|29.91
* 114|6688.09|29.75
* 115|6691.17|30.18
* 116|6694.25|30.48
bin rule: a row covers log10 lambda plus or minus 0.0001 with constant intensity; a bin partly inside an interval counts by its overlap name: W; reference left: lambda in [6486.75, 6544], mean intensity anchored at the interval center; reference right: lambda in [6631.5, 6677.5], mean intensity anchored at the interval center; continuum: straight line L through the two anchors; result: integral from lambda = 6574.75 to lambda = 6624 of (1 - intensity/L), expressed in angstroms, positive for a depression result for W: 3.05 angstroms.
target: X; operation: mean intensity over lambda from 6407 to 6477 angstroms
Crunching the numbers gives 30.4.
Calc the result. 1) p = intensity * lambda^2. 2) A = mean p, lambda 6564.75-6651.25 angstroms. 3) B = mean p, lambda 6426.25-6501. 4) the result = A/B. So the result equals 1.0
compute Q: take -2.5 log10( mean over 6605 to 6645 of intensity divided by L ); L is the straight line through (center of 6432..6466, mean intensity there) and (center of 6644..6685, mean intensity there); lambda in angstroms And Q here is 0.03 mag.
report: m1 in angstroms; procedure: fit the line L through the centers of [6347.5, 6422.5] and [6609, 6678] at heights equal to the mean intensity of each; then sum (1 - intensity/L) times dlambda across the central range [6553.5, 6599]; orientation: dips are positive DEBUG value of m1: 1.2 angstroms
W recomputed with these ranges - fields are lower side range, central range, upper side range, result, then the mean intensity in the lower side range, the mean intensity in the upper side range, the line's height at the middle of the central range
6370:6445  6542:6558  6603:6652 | 0.2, 30.3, 29.7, 29.9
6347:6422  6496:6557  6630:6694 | 0.4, 30.3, 30.3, 30.3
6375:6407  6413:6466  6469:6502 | -0.7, 30.1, 30.2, 30.2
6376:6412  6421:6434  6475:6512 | 0.0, 30.1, 30.5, 30.3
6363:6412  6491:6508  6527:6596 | -0.3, 30.3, 29.3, 29.7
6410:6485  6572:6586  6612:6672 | 1.6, 30.4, 29.9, 30.1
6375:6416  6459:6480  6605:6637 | 0.3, 30.1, 29.3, 29.9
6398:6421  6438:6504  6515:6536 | 0.5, 30.6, 30.6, 30.6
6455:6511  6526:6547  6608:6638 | 0.1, 30.1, 29.3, 29.8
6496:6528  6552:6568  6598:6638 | -1.0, 30.5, 29.4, 30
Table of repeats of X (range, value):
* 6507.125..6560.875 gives 30.3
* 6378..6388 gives 28.7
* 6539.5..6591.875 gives 29.1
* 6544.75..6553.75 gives 29.2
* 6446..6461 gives 31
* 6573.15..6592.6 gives 26.6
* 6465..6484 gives 30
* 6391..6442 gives 30.6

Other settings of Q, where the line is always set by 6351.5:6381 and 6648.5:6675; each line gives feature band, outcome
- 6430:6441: 0.01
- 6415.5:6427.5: -0.01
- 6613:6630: 0.05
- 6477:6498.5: -0.01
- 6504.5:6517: -0.02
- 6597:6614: 0.02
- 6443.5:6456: -0.05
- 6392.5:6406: -0.03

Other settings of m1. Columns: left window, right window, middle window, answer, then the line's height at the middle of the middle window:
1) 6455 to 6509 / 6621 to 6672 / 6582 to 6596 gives 1.3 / 30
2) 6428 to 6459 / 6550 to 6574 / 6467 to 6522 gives 1.3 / 31.1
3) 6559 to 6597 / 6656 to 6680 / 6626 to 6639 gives 0.3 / 30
